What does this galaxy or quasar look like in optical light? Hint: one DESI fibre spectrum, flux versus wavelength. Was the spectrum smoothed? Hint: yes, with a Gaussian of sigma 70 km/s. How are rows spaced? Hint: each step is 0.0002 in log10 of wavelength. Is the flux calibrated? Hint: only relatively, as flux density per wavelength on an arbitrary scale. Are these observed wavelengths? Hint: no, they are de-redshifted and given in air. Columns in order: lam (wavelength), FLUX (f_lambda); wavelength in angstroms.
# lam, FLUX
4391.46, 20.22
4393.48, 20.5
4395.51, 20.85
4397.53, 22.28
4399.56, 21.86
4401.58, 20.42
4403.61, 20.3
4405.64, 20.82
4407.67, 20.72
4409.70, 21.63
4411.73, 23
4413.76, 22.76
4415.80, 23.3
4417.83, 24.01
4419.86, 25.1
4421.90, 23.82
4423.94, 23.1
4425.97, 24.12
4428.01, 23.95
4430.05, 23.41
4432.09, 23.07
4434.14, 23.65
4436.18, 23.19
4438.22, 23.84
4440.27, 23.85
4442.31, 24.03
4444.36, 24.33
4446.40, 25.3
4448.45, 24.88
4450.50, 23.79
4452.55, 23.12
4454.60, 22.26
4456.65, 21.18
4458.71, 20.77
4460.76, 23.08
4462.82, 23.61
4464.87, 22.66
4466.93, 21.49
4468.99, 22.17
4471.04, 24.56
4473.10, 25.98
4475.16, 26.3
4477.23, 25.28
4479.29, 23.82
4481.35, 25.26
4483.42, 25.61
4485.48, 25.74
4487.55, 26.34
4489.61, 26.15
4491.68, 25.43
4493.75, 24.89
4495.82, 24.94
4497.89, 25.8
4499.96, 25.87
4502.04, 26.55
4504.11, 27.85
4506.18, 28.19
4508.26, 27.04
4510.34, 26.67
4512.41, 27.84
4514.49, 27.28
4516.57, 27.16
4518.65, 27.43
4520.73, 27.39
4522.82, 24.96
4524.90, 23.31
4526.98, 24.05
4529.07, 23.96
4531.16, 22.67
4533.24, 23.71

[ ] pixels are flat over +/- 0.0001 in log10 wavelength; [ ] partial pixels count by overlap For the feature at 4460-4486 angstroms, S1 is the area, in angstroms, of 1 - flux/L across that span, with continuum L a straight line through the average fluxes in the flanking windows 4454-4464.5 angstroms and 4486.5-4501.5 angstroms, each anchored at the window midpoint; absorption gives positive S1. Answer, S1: -0.7 angstroms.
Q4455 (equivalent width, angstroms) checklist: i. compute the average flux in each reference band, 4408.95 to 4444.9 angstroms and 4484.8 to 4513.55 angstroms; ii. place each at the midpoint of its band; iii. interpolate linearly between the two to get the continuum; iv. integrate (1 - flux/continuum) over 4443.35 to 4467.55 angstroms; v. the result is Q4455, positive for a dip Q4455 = 1.6 angstroms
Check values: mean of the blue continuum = 23.6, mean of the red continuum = 26.4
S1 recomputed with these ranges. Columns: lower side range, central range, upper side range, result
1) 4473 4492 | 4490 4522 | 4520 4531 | -2.18 angstroms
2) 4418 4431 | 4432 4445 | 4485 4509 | 0.34 angstroms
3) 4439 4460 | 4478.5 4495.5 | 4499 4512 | 0.29 angstroms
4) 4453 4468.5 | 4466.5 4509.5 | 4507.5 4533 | -3.14 angstroms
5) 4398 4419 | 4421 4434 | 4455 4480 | -0.69 angstroms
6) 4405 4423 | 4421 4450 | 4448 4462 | -1.48 angstroms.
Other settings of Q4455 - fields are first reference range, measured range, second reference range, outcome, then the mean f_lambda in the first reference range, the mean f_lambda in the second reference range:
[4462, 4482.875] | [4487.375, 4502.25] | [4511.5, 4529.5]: -0.4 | 24.2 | 26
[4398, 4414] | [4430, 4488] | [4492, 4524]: 0.6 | 21.4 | 26.6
